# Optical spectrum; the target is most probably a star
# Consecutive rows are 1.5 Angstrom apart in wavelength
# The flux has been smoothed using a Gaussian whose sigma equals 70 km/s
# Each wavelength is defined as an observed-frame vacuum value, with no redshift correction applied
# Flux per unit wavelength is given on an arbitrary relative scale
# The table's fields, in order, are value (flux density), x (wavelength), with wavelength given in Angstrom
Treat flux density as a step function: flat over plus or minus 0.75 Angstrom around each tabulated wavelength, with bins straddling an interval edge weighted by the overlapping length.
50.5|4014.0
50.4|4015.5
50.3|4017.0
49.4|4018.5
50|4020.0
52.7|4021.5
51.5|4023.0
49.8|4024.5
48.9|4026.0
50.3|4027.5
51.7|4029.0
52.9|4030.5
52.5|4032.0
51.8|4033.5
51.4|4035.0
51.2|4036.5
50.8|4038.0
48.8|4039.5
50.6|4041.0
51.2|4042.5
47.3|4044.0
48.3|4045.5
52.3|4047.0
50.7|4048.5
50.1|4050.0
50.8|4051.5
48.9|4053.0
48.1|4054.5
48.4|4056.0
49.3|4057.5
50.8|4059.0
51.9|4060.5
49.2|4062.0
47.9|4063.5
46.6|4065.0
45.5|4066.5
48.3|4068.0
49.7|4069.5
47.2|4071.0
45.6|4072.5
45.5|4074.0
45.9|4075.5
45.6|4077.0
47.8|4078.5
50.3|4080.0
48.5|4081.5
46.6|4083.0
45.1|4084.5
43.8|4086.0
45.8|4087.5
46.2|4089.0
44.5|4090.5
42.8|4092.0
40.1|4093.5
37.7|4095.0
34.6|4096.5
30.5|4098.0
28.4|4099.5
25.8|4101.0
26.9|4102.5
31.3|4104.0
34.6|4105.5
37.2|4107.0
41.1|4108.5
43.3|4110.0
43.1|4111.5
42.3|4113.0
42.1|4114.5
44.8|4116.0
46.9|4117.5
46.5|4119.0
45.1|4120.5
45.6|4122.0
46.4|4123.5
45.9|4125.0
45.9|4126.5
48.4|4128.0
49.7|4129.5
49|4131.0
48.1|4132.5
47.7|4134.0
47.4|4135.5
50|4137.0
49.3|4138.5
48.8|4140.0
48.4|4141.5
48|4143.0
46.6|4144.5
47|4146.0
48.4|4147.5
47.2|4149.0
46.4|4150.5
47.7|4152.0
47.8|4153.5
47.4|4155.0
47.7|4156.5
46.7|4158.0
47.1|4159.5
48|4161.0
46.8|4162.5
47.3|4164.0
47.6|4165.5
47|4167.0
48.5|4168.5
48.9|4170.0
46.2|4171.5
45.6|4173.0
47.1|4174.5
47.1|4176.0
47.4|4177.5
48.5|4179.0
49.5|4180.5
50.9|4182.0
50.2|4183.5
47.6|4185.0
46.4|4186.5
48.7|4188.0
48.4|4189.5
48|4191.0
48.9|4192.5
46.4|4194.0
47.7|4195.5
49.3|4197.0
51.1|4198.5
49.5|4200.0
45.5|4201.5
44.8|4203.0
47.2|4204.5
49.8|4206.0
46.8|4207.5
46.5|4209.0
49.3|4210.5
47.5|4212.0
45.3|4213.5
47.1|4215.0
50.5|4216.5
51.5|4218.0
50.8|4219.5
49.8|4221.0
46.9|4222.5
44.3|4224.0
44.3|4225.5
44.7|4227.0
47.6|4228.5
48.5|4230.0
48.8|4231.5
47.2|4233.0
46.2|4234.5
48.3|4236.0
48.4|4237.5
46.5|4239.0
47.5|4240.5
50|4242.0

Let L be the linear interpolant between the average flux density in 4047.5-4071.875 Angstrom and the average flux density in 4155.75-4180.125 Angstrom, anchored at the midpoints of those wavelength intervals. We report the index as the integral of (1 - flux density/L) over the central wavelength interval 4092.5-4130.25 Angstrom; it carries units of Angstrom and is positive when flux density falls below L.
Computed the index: 6.3 Angstrom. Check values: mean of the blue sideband 49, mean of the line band 40.2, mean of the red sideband 47.4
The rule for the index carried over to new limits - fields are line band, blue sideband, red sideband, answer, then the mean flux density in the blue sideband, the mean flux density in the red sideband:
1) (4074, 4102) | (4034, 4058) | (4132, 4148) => 4.3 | 49.9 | 48.2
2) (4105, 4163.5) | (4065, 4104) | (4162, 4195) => -1.3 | 42.2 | 47.9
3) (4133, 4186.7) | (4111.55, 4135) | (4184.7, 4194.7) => -0.8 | 46.2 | 47.8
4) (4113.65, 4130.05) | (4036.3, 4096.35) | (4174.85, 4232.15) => 0.6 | 47.5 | 48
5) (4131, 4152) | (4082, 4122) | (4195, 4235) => -2.6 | 40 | 47.7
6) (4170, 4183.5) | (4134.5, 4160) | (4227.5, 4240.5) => -0.1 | 47.8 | 47.6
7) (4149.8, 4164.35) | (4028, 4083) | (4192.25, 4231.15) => 0.3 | 49.2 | 47.7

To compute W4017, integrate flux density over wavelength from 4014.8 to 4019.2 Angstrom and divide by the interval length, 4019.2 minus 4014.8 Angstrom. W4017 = 50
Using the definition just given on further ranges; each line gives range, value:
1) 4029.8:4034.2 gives 52.4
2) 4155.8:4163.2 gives 47.3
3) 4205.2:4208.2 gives 48.3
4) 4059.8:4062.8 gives 50.5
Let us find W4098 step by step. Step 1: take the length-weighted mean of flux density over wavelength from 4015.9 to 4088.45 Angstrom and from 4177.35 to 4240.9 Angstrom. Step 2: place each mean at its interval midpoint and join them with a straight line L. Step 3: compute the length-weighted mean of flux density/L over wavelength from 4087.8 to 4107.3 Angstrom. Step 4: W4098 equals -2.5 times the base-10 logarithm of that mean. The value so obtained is 0.341 mag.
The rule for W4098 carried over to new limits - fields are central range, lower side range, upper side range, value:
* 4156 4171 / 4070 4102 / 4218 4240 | -0.06 mag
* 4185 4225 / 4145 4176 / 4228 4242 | -0.01 mag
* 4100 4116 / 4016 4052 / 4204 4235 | 0.31 mag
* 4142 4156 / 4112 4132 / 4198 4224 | -0.02 mag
